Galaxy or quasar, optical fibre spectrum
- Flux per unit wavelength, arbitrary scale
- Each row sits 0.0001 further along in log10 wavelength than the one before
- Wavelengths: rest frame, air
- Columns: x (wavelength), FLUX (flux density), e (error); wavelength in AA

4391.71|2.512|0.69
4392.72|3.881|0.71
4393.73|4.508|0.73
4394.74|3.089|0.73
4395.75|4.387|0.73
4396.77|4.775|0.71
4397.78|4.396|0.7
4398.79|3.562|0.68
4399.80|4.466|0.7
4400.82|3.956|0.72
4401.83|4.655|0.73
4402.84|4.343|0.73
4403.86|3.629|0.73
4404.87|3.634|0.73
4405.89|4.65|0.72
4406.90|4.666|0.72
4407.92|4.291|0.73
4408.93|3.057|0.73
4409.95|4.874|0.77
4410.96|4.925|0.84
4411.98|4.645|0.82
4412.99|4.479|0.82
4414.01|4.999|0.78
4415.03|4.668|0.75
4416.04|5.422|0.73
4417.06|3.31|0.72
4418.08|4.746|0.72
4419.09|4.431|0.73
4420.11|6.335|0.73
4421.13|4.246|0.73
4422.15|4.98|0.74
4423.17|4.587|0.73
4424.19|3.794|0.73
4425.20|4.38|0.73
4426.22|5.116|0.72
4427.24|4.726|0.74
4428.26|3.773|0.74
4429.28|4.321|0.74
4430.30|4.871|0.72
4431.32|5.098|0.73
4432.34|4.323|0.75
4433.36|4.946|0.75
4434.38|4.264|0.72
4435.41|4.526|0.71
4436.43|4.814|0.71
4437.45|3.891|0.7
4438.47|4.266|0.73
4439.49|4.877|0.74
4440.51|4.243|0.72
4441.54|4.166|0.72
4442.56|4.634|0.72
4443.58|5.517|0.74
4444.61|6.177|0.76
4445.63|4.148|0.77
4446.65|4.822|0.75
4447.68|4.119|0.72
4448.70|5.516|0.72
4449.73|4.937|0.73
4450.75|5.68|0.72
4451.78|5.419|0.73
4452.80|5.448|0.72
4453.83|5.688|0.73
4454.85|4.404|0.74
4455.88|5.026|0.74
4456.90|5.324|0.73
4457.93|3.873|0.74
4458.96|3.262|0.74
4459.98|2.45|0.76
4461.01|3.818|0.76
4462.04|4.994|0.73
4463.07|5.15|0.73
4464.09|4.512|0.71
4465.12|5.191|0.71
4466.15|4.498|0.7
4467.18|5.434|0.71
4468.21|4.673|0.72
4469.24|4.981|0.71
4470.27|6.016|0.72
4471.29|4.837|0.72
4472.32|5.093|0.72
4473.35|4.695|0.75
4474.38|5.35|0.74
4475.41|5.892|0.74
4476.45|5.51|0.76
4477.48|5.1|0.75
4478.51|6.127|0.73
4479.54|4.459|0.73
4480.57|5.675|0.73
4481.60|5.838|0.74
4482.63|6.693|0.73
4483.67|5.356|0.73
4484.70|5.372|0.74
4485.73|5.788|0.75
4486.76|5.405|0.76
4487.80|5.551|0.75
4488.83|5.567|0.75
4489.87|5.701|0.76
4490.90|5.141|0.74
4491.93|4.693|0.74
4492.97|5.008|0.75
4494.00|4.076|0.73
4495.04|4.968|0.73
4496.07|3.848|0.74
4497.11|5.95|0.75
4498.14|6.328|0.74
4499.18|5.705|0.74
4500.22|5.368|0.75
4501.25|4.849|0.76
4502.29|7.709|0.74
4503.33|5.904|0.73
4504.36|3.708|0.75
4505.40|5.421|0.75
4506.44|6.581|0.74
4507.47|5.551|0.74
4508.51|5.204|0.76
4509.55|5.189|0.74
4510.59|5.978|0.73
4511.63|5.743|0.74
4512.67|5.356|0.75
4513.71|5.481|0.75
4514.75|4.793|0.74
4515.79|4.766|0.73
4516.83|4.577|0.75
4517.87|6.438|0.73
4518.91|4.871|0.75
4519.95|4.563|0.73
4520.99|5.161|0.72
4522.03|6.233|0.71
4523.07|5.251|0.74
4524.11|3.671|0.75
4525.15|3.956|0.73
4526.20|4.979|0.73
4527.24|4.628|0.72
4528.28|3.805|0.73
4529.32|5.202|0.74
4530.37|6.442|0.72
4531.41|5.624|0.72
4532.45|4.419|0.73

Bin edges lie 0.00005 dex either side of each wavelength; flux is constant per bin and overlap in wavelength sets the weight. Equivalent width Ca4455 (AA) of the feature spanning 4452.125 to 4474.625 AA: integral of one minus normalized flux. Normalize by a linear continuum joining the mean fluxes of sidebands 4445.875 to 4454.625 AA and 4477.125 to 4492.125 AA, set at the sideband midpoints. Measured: 2.3 AA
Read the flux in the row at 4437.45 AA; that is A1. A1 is 3.891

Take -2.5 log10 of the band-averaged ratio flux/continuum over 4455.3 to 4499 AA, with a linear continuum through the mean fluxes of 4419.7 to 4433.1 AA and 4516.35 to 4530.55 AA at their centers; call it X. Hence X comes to -0.06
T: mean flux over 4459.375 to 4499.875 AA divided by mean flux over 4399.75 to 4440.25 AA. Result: 1.15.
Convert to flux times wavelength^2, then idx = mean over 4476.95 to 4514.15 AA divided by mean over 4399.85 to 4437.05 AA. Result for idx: 1.3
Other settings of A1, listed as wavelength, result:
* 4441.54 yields 4.166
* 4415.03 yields 4.668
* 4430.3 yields 4.871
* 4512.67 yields 5.356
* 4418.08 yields 4.746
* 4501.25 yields 4.849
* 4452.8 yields 5.448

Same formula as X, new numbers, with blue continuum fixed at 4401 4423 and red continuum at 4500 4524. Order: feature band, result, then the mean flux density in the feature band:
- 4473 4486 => -0.09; 5.53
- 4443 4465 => 0.02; 4.78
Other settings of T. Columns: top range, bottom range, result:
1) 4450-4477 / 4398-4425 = 1.10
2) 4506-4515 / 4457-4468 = 1.27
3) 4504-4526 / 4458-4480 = 1.07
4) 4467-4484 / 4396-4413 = 1.26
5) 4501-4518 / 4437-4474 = 1.15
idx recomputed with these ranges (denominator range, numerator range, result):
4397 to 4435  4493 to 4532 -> 1.22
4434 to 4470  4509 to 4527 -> 1.12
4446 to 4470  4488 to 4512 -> 1.16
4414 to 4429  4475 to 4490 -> 1.25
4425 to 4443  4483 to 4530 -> 1.20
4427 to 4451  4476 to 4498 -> 1.17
